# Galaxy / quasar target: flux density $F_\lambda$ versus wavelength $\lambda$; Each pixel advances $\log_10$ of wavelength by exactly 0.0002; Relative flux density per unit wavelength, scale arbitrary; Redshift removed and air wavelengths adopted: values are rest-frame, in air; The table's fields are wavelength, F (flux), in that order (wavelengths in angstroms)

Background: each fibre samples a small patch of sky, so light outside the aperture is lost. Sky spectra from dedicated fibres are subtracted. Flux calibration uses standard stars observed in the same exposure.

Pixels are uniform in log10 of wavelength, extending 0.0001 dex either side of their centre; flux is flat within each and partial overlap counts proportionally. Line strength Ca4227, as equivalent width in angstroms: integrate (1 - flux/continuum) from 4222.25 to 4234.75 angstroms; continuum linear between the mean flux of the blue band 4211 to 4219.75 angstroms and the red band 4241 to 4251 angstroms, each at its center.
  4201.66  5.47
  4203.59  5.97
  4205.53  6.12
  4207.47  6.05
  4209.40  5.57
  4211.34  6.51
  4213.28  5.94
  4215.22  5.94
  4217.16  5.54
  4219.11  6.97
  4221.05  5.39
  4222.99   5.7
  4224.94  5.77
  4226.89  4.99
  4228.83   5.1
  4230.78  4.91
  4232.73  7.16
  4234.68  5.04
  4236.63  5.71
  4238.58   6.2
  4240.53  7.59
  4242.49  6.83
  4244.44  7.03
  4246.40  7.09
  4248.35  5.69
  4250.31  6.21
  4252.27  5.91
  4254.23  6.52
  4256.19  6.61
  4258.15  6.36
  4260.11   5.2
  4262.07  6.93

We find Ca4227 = 1.5 angstroms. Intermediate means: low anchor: 6.12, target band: 5.55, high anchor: 6.63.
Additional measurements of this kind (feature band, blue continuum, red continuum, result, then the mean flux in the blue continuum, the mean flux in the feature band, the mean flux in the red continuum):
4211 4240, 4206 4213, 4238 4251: 2.4 angstroms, 6.04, 5.8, 6.69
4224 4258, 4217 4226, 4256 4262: -0.7 angstroms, 5.89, 6.14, 6.12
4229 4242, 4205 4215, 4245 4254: 0.3 angstroms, 6.03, 6.06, 6.28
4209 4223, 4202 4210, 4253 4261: 0.0 angstroms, 5.91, 5.98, 6.18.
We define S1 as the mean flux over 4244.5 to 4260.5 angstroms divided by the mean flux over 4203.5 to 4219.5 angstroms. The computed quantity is 1.04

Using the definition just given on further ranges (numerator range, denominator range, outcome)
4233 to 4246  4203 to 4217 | 1.08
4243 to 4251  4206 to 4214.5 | 1.08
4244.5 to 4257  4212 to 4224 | 1.08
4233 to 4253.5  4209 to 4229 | 1.10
